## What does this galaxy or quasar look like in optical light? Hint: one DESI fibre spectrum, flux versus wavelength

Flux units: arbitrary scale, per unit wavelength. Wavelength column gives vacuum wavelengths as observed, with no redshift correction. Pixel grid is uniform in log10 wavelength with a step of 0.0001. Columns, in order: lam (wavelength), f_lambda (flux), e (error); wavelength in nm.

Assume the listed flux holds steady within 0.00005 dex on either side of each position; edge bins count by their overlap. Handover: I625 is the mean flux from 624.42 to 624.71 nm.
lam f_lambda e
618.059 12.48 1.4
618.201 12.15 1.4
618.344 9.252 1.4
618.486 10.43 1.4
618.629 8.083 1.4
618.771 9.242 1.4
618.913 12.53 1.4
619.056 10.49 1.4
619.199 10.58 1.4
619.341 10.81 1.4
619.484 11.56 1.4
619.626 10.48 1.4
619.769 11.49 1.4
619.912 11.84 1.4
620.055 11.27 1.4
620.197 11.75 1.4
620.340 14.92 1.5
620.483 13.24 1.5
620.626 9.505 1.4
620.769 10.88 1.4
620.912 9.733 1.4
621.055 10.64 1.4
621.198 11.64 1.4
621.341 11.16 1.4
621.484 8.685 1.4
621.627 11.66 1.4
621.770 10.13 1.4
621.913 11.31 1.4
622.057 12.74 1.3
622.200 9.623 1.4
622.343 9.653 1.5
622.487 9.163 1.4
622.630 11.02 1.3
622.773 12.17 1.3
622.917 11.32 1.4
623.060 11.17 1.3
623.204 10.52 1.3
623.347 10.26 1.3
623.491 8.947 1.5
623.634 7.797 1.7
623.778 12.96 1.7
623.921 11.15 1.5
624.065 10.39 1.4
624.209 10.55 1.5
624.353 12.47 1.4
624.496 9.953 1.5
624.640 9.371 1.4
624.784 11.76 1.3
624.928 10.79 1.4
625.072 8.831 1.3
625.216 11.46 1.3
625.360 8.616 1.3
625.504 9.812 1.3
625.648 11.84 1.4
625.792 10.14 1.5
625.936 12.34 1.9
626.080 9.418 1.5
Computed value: 9.73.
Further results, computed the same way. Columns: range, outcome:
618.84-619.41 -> 11.1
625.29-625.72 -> 10.1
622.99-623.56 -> 10.2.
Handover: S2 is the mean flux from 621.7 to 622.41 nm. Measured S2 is 10.7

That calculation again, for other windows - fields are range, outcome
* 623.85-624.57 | 10.9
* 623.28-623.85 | 10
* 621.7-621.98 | 10.7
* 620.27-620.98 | 11.7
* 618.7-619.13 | 10.7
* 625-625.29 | 10.1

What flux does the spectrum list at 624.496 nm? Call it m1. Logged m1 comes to 9.953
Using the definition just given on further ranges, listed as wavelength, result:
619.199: 10.58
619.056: 10.49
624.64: 9.371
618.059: 12.48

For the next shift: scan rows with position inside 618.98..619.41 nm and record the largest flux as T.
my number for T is 10.81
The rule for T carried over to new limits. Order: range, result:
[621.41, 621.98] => 11.66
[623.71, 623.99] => 12.96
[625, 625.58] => 11.46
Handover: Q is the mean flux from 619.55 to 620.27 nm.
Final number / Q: 11.4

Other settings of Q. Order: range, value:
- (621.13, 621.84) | 10.7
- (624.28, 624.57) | 11.2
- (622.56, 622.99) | 11.5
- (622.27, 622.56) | 9.42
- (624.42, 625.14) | 10.2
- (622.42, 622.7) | 10.1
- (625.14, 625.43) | 10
